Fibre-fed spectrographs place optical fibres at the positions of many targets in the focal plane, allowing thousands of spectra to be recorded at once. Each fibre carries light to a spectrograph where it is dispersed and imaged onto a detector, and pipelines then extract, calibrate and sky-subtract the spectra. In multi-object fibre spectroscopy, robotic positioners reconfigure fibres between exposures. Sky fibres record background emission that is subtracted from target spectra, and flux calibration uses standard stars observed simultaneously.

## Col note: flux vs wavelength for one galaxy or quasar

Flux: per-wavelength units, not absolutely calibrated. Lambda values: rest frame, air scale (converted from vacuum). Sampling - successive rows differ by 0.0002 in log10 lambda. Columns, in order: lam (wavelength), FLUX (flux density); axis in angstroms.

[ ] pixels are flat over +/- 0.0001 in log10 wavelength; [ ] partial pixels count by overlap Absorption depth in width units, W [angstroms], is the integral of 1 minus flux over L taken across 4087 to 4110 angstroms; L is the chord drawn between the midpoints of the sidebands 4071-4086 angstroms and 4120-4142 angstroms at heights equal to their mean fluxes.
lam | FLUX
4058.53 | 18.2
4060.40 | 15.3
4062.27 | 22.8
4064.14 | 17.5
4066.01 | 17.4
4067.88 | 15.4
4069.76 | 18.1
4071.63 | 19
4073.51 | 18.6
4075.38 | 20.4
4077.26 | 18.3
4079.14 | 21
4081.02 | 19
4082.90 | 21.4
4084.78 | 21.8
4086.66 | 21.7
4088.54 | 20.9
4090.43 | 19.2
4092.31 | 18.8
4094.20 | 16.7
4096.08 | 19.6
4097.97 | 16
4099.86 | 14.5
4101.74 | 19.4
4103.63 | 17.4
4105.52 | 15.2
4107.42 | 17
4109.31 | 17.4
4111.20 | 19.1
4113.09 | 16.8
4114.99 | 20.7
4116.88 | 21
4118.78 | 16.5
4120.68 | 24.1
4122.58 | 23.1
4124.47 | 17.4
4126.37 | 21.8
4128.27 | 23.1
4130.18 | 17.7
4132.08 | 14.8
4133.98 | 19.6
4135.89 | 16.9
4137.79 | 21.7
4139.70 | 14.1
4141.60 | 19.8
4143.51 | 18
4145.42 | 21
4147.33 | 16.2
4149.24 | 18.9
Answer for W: 2.3 angstroms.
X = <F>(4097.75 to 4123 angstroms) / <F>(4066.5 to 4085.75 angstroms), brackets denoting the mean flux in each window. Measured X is 0.96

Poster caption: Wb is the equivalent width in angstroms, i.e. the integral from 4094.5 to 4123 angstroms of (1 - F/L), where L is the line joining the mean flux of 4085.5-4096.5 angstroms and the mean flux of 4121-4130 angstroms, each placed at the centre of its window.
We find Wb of 2.8 angstroms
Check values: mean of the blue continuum 19.5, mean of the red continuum 21.2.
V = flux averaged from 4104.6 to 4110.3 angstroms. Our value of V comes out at 16.5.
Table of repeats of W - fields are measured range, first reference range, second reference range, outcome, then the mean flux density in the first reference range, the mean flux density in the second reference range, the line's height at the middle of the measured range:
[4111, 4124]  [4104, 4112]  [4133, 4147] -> -1.9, 17.1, 18.6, 17.6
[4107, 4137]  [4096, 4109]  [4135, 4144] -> -2.9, 16.9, 18.1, 17.5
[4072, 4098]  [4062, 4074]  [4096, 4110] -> -3.1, 18.1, 16.9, 17.5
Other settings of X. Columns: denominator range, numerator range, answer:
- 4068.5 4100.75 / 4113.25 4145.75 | 1.02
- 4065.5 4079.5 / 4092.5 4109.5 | 0.93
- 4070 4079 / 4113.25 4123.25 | 1.08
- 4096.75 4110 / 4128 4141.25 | 1.08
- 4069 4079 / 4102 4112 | 0.91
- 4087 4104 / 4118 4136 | 1.08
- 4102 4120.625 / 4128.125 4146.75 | 1.01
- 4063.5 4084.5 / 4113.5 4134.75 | 1.06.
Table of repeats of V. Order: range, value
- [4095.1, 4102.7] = 17.4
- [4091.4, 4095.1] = 17.7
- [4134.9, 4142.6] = 18.1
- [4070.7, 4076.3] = 19.3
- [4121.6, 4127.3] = 20.8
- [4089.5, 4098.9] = 18.1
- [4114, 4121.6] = 20.5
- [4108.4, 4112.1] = 18.3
